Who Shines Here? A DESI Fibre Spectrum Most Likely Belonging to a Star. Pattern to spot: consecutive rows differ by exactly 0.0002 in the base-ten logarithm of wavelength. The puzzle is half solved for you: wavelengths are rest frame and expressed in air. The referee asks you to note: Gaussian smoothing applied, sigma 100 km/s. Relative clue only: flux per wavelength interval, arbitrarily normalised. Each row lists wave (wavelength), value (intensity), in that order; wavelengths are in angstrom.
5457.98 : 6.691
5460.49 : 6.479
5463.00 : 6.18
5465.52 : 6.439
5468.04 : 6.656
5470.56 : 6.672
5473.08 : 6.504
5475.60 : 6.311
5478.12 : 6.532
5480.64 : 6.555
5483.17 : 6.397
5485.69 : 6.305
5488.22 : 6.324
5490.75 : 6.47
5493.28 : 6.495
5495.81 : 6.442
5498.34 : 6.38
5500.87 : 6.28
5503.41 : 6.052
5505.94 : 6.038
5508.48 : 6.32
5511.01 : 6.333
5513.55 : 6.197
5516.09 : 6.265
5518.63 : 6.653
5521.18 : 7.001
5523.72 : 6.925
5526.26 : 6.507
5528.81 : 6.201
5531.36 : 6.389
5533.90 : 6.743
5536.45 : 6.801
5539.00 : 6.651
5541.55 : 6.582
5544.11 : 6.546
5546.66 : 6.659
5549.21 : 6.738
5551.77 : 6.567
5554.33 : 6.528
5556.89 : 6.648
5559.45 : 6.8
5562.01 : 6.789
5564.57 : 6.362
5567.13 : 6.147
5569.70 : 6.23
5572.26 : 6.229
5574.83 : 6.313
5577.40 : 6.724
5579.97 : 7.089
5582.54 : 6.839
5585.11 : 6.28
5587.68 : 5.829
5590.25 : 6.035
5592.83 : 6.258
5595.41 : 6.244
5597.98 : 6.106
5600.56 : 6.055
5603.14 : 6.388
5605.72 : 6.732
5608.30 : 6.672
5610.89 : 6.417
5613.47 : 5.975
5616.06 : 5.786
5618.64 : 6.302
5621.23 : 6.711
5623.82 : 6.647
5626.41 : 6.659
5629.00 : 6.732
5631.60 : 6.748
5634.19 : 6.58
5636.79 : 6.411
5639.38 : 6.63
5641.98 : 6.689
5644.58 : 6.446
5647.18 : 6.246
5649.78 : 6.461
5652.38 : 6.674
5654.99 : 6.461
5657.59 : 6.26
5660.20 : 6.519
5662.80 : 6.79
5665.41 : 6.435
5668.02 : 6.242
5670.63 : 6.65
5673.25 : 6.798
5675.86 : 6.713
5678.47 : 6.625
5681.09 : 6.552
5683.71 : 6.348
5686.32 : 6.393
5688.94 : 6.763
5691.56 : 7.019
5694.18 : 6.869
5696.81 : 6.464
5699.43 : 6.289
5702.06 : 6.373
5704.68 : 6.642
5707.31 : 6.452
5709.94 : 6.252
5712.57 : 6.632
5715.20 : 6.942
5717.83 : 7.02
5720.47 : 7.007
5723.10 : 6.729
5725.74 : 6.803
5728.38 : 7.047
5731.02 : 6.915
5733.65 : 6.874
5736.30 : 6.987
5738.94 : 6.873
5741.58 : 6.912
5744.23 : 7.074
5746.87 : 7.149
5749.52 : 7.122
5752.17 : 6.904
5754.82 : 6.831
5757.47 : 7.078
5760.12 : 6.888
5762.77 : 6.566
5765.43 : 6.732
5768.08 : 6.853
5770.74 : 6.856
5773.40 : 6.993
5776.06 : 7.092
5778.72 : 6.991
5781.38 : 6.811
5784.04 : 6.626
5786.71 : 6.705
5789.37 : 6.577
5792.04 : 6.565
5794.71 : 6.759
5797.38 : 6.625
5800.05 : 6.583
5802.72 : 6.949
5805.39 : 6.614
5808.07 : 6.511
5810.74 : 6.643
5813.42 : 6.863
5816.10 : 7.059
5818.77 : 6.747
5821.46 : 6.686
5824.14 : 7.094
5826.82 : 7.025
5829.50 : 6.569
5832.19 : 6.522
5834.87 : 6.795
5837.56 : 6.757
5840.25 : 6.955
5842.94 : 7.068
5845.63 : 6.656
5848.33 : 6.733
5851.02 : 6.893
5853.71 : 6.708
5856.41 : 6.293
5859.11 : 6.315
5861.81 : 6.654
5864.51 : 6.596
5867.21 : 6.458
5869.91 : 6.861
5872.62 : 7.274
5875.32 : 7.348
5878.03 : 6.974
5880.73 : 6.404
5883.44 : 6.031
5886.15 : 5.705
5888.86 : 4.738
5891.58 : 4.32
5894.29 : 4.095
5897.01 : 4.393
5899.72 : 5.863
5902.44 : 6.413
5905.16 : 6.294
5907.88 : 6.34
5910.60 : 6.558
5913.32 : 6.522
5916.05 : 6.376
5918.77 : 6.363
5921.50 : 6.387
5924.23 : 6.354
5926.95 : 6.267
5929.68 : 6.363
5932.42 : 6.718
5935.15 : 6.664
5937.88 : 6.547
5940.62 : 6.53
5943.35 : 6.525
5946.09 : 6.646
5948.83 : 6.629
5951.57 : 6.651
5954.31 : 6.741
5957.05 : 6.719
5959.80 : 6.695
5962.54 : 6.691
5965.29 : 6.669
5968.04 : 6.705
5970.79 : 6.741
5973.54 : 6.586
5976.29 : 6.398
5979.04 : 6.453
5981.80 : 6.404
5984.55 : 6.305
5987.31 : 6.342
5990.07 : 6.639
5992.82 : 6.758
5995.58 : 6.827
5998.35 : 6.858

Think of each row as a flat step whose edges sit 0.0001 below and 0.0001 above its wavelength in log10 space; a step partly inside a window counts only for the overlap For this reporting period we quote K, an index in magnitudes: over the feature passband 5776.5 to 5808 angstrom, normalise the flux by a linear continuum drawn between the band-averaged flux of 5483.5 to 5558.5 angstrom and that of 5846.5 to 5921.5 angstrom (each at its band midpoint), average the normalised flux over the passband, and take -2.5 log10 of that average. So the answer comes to -0.07 mag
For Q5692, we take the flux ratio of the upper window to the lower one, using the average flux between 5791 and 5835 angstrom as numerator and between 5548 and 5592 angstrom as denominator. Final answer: 1.0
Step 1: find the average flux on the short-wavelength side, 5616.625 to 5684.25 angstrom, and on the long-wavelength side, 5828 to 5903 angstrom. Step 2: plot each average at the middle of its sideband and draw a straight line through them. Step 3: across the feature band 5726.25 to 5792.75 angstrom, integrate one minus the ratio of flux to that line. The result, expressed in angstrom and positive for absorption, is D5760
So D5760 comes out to -4.8 angstrom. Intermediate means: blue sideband 6.54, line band 6.88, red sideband 6.3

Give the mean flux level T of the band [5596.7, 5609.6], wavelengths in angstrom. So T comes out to 6.39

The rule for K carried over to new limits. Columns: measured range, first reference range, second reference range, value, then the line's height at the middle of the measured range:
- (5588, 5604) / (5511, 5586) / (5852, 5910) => 0.059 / 6.5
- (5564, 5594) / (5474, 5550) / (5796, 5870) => 0.027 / 6.52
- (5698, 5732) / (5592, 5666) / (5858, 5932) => -0.056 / 6.36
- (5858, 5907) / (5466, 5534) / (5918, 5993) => 0.085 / 6.53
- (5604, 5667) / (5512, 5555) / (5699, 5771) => 0.034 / 6.7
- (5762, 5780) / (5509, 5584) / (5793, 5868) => -0.030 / 6.69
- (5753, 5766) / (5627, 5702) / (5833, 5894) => -0.053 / 6.5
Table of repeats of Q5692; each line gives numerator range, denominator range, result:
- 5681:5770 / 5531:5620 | 1.05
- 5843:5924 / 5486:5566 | 0.96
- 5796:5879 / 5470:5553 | 1.04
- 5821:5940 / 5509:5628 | 0.99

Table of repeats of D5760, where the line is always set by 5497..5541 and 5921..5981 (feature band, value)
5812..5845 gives -1.5 angstrom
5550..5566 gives -0.4 angstrom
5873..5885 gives -0.3 angstrom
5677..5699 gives -0.4 angstrom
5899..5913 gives 0.5 angstrom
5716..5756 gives -2.7 angstrom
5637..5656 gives 0.0 angstrom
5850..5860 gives 0.0 angstrom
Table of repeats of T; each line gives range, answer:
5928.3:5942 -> 6.56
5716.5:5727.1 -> 6.89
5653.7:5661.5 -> 6.42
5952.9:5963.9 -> 6.71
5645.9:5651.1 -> 6.36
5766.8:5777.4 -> 6.95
